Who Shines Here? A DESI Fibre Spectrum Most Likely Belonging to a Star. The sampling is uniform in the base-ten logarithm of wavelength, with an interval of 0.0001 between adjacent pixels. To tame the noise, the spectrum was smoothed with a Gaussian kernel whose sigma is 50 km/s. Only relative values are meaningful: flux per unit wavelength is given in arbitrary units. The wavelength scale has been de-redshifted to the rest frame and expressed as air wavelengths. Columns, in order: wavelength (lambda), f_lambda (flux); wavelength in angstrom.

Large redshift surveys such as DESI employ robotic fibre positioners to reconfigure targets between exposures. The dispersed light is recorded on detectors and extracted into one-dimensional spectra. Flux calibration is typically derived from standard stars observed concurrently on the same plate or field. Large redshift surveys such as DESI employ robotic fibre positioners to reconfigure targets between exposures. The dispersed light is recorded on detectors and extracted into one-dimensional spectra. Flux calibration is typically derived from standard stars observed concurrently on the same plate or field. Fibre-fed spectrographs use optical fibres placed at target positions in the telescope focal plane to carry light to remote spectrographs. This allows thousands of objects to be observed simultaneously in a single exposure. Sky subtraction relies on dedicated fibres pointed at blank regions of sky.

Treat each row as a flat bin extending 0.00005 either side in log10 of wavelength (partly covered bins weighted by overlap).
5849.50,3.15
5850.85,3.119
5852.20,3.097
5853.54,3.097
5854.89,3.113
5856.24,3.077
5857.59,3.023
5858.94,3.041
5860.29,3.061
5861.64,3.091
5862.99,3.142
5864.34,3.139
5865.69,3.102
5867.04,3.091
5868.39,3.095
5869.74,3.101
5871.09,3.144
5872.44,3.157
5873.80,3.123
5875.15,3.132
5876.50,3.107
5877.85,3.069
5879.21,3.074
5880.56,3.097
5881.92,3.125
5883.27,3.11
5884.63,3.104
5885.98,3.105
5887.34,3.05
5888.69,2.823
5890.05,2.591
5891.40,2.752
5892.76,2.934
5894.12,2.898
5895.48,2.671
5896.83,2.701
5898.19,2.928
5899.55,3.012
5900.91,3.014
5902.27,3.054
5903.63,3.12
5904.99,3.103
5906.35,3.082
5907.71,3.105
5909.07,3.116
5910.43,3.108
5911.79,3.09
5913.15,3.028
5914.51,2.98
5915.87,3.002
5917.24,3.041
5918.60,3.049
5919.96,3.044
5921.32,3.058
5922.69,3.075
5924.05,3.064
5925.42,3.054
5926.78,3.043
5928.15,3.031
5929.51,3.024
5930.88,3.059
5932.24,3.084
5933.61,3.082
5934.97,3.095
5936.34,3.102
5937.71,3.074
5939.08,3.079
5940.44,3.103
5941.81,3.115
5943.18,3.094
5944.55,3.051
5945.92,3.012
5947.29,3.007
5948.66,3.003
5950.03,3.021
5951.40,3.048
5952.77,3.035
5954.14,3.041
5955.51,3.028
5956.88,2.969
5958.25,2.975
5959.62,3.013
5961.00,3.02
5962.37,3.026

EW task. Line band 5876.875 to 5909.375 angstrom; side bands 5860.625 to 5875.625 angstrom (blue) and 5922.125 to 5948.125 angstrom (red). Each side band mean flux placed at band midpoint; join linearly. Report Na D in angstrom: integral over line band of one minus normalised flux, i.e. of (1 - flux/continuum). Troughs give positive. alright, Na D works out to 1.20 angstrom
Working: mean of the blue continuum 3.12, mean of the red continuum 3.07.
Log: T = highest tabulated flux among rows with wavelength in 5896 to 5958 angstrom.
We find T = 3.12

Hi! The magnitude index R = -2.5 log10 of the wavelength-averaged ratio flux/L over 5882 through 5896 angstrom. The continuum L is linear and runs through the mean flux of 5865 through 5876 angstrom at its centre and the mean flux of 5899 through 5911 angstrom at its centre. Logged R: 0.07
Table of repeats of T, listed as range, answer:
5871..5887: 3.157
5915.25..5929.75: 3.075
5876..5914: 3.125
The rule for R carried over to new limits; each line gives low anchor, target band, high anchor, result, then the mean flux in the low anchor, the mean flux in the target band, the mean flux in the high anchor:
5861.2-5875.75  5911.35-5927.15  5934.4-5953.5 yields 0.01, 3.12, 3.04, 3.06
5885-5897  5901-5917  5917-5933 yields -0.04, 2.85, 3.07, 3.05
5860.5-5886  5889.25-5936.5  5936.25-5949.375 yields 0.03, 3.11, 3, 3.06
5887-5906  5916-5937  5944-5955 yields -0.03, 2.9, 3.06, 3.03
